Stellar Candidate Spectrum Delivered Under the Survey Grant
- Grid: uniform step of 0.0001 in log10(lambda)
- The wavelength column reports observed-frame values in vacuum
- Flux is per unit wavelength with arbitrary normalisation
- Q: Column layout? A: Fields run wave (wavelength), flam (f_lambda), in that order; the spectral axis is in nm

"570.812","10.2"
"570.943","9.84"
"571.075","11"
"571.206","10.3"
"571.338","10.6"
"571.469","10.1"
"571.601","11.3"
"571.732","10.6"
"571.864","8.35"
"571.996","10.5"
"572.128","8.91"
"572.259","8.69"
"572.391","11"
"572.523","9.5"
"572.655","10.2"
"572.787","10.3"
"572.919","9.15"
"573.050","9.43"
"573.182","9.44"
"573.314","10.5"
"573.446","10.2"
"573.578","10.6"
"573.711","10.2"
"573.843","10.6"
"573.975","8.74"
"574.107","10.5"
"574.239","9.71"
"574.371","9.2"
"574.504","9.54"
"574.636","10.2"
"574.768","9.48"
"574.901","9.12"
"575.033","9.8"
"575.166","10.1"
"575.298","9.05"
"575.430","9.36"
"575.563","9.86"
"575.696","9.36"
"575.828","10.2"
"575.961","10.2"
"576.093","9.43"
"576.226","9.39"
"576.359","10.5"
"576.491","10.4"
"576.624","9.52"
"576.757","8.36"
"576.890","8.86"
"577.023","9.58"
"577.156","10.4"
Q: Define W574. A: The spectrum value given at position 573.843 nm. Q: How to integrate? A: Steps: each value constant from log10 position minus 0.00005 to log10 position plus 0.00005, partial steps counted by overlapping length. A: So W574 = 10.6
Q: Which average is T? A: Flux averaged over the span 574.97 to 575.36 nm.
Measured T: 9.65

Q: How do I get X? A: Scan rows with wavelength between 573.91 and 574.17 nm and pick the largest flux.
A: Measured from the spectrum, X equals 10.5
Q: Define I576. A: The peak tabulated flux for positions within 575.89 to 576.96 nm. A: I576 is 10.5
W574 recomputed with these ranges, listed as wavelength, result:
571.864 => 8.35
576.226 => 9.39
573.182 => 9.44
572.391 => 11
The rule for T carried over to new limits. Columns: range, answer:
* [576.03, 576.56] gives 9.93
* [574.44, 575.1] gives 9.63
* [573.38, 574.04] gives 10.1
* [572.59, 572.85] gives 10.2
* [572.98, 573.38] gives 9.8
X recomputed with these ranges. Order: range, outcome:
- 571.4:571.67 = 11.3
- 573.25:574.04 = 10.6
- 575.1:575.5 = 10.1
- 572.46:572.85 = 10.3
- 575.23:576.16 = 10.2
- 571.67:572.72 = 11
